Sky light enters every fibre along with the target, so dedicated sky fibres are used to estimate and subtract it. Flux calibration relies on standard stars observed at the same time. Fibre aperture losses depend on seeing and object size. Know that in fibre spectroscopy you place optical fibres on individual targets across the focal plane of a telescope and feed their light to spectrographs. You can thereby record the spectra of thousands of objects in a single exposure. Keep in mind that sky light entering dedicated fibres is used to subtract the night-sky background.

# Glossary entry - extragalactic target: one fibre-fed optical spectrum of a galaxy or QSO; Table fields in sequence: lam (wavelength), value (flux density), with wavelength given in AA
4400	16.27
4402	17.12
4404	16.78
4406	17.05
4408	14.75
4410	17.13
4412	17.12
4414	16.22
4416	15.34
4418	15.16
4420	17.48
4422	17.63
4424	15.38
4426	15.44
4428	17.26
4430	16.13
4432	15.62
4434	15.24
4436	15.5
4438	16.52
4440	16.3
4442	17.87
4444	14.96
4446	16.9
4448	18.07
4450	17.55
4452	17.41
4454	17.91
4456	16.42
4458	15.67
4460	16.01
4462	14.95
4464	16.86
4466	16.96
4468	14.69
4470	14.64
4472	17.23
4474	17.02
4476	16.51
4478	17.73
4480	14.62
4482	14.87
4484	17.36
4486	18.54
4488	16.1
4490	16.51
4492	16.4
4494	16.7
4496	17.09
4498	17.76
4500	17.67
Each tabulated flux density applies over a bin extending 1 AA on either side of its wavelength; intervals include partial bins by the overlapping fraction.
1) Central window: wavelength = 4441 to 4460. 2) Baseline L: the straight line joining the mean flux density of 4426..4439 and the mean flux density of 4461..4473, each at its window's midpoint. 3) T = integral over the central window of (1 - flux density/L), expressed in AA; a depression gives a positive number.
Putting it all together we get -1.2 AA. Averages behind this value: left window 16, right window 15.9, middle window 16.9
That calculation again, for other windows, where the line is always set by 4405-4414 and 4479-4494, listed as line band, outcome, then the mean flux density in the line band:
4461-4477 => 0.3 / 16.1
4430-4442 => 0.3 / 16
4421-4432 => 0.1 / 16.3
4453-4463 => 0.1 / 16.2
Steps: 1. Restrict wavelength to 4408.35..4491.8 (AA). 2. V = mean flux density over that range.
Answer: 16.4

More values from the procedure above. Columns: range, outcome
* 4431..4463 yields 16.4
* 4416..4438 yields 16.1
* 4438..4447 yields 16.5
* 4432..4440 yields 15.8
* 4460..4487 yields 16.3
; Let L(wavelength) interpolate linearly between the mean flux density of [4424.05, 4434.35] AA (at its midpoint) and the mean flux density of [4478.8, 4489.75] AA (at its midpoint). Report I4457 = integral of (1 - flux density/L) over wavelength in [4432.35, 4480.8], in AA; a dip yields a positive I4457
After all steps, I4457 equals -0.8 AA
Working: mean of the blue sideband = 15.9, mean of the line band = 16.4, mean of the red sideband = 16.3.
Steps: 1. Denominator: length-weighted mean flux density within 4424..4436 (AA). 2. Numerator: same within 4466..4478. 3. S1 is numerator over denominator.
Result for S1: 1.02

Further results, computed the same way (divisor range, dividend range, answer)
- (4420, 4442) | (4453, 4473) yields 0.99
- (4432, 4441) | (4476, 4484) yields 1.01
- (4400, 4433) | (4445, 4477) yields 1.01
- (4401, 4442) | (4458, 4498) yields 1.00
